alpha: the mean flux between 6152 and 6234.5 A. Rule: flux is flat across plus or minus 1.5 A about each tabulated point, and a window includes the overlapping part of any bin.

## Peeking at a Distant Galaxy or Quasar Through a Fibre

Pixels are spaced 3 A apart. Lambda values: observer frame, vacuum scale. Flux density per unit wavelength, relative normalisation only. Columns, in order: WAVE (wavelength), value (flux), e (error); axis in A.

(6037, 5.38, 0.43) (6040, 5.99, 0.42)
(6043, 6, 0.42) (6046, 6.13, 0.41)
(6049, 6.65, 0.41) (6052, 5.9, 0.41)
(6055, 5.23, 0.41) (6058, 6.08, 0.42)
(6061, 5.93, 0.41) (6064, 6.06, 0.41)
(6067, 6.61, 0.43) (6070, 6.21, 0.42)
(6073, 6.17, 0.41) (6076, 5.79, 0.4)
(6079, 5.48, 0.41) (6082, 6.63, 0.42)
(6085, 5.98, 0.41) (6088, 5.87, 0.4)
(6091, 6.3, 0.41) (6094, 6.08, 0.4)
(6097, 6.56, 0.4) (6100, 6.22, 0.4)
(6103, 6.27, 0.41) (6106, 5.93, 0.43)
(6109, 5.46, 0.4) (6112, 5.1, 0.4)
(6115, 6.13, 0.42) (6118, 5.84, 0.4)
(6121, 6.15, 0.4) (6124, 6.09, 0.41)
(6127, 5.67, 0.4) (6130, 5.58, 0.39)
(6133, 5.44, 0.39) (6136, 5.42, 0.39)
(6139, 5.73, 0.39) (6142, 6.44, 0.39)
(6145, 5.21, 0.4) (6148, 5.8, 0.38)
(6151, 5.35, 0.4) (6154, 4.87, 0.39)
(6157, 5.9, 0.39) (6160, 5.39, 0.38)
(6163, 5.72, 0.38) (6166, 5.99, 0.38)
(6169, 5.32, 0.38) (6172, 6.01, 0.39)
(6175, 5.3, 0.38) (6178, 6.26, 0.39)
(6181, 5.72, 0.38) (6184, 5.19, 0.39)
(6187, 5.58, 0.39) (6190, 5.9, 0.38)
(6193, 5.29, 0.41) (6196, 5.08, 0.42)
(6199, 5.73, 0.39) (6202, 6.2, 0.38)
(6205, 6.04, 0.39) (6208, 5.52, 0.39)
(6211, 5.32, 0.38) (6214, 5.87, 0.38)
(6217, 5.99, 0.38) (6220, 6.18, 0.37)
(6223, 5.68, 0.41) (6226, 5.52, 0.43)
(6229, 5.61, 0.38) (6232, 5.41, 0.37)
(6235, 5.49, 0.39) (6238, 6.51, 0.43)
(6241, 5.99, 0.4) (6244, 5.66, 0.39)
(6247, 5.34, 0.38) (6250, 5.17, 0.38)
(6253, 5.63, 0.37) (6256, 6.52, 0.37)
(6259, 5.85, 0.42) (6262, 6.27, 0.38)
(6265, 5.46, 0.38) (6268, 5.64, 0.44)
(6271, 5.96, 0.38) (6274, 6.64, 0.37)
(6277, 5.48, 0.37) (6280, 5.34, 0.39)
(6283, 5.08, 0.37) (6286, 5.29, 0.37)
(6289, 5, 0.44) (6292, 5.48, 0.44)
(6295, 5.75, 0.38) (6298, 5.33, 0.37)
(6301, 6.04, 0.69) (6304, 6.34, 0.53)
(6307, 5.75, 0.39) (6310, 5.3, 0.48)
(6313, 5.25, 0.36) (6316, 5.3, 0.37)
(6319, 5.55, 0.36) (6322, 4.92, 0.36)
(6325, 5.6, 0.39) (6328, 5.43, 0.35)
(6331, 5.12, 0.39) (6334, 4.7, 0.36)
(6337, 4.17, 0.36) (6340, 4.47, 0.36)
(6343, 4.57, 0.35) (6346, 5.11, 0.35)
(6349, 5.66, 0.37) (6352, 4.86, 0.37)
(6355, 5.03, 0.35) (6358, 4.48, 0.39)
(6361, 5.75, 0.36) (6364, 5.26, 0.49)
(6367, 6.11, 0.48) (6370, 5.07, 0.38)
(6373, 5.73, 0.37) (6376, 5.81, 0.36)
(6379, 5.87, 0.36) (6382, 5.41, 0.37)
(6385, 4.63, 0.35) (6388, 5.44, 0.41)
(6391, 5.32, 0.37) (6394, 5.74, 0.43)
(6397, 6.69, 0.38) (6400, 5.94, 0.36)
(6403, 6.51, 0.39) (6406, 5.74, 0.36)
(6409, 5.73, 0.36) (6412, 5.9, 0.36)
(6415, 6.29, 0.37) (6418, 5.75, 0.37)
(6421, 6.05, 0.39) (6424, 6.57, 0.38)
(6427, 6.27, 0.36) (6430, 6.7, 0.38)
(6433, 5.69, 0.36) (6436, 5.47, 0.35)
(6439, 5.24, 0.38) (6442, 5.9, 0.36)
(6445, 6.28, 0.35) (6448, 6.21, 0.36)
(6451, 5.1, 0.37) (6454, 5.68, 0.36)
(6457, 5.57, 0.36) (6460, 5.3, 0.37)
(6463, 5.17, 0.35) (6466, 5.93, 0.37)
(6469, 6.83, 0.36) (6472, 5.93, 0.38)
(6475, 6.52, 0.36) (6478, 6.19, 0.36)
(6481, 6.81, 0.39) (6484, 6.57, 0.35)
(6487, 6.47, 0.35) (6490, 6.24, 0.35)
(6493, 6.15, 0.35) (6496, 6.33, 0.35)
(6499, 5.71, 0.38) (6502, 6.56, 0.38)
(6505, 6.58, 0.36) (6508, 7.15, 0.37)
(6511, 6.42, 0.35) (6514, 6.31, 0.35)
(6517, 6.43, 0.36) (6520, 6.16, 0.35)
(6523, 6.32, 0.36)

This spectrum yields 5.65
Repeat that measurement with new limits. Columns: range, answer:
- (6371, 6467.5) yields 5.8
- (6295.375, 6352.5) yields 5.25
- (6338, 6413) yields 5.46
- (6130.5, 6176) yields 5.6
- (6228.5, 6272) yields 5.77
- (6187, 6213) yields 5.64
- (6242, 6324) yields 5.61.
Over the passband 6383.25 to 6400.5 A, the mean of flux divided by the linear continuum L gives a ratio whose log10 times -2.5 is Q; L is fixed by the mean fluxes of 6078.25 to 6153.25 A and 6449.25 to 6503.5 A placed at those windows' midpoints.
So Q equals 0.08 mag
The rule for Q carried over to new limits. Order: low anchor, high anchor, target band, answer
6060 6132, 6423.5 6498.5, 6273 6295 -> 0.10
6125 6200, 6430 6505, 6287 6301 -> 0.06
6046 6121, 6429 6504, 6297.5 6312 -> 0.05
